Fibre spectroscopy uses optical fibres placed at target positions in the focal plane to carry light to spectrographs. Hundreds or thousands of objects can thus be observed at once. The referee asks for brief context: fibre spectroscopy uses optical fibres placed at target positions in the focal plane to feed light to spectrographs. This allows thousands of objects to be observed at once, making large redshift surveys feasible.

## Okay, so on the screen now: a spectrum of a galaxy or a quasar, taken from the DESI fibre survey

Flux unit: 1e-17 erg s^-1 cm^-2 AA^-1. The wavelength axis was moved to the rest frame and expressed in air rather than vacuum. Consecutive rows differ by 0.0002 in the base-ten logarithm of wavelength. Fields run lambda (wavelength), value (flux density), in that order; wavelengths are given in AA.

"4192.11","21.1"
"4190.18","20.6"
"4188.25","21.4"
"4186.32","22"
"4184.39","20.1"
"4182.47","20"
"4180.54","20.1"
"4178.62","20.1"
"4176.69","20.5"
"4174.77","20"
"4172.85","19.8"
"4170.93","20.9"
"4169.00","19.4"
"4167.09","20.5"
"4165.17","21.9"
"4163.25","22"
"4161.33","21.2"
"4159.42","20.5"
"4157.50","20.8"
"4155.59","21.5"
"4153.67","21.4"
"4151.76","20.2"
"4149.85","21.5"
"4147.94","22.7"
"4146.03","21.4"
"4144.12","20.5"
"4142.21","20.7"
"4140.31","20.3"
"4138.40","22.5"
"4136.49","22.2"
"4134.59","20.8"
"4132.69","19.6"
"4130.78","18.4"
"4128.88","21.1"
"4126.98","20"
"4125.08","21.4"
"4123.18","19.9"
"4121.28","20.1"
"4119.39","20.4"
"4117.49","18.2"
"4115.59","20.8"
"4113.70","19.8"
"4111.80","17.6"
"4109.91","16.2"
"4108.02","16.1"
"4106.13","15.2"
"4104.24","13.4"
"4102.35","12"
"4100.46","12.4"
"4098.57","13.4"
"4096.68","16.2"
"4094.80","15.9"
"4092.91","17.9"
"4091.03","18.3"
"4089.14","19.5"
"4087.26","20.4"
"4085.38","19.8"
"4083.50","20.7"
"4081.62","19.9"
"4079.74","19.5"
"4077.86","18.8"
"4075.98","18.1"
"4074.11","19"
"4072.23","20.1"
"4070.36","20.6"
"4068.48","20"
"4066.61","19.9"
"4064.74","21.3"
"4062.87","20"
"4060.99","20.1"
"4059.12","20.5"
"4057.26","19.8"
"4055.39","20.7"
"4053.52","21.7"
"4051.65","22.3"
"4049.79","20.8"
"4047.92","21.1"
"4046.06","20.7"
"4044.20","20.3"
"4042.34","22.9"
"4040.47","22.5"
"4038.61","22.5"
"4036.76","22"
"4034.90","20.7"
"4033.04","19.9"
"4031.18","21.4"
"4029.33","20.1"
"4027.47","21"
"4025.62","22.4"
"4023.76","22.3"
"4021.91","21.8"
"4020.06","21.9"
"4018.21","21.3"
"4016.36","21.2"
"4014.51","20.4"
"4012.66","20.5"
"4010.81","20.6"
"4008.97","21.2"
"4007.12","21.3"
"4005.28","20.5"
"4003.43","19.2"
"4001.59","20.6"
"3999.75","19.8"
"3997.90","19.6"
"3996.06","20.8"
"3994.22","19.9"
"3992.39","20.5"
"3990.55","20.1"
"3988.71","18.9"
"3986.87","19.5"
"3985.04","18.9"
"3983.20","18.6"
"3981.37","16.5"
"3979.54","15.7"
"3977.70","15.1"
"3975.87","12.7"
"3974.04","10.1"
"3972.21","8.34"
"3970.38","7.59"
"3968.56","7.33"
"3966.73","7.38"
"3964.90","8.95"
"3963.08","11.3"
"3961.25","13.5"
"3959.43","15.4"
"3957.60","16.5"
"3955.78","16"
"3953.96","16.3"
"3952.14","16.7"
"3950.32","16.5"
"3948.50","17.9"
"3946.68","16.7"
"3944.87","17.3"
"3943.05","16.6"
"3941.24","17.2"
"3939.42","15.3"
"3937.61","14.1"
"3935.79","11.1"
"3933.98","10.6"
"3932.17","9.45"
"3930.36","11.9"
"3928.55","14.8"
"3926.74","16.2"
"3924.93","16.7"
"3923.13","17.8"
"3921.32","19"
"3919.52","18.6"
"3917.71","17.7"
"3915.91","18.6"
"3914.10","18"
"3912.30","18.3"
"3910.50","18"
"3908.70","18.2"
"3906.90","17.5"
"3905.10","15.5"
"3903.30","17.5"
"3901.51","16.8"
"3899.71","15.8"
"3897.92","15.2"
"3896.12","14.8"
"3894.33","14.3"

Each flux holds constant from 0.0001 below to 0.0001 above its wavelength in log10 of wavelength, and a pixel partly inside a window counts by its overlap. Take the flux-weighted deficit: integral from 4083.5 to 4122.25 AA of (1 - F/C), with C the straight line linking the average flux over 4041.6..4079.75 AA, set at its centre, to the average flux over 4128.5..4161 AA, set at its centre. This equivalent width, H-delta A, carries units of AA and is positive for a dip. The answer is 6.39 AA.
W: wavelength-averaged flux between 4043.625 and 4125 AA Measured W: 18.8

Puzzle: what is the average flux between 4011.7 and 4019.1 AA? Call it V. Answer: 20.8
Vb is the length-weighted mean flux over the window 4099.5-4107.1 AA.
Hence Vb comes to 13.3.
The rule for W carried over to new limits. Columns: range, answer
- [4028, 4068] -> 21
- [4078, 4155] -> 19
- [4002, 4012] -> 20.6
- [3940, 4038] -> 17.7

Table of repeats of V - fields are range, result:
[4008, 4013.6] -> 20.8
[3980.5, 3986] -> 18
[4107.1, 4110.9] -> 16.2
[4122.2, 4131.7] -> 20.2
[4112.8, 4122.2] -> 19.9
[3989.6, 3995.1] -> 20.2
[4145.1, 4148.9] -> 22.1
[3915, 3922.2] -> 18.5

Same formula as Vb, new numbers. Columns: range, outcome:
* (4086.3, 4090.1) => 19.9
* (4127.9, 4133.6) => 19.7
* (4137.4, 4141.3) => 21.4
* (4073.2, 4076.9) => 18.6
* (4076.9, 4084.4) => 19.7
